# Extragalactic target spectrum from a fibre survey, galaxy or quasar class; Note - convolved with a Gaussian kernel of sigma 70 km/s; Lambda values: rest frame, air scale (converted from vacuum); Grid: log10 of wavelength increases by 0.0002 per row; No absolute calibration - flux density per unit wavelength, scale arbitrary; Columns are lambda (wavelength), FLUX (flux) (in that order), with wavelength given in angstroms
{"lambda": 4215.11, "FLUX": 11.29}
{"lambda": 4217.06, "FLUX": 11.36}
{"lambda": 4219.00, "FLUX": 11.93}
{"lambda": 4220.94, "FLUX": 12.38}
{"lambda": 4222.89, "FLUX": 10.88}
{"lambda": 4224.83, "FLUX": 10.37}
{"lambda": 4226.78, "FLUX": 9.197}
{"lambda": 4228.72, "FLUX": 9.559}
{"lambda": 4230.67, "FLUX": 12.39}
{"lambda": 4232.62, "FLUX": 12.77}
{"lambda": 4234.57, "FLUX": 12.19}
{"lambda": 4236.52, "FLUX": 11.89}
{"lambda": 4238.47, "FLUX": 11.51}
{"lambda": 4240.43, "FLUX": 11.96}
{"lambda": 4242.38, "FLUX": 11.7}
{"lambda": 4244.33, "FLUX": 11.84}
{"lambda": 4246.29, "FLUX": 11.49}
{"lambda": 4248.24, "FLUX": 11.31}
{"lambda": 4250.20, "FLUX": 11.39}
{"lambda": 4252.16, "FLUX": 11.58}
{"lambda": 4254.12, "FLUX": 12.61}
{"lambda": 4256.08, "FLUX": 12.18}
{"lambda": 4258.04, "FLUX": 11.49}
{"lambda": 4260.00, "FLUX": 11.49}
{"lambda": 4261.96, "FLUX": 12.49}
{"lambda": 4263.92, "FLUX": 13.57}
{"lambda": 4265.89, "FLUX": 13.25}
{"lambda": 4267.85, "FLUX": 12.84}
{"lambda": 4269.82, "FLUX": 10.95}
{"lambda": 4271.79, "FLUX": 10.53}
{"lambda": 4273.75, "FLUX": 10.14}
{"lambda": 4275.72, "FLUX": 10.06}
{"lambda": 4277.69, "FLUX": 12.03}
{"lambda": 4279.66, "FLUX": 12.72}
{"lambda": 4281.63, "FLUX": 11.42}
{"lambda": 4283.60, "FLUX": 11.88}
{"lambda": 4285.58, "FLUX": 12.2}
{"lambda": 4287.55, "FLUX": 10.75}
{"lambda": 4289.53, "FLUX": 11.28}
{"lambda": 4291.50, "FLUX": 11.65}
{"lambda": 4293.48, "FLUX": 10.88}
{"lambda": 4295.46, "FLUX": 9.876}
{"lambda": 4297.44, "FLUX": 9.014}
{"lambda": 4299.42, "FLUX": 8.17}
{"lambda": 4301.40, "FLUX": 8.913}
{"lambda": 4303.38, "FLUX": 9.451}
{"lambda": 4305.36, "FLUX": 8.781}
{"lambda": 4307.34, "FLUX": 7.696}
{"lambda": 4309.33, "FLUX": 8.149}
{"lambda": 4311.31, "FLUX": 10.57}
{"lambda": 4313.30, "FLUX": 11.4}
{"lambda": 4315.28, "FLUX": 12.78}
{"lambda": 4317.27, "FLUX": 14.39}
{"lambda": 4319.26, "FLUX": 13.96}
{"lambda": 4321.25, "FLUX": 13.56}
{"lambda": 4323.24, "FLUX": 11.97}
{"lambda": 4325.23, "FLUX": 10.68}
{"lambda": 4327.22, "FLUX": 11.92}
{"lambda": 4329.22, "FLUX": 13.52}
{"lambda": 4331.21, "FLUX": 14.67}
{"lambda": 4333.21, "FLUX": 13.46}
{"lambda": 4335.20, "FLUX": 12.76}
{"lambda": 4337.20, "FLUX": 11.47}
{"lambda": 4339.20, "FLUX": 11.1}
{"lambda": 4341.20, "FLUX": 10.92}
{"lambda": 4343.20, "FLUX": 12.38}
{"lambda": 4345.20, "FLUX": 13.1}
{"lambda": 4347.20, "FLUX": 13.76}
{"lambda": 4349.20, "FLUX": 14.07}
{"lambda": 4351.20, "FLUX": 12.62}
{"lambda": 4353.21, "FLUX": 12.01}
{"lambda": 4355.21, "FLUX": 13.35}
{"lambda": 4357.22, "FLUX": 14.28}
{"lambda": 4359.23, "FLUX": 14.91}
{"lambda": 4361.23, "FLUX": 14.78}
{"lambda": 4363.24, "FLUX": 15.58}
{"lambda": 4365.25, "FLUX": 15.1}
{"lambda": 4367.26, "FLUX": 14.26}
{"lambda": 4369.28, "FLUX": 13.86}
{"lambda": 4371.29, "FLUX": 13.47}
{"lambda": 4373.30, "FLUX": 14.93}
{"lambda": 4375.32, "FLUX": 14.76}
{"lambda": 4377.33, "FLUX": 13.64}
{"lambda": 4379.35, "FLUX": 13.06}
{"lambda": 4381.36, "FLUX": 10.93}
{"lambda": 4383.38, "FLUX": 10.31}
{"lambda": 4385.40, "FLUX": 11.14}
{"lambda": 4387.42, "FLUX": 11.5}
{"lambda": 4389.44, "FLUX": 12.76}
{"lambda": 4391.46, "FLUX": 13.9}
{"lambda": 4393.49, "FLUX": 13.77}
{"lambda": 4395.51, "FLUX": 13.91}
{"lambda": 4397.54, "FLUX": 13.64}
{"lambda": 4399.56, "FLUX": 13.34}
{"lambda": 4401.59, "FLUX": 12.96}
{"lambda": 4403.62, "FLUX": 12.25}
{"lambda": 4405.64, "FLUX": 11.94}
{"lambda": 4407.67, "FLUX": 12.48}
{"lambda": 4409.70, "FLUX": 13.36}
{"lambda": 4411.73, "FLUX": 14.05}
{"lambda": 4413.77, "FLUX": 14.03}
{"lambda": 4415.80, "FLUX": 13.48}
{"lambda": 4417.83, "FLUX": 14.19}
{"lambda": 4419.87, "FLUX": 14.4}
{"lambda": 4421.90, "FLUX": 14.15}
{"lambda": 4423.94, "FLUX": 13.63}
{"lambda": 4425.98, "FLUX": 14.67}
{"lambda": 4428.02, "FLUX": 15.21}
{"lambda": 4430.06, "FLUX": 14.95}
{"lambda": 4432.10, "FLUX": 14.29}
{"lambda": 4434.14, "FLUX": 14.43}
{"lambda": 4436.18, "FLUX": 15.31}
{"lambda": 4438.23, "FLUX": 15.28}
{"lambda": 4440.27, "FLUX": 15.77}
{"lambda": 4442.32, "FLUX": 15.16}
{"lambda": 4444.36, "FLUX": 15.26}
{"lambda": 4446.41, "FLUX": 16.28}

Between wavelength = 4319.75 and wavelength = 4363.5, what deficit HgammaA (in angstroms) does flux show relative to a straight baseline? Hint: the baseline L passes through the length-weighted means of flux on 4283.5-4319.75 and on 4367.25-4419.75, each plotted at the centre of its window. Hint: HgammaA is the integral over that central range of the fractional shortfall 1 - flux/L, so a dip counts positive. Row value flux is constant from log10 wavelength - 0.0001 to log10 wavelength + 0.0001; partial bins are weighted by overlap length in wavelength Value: -4.96 angstroms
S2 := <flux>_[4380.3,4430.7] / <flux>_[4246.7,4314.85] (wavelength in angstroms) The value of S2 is 1.20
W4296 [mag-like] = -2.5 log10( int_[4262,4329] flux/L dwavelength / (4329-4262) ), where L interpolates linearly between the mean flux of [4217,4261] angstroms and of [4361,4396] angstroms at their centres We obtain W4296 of 0.10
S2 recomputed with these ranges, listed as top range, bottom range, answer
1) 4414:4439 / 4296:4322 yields 1.38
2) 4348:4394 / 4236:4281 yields 1.14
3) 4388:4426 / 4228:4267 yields 1.13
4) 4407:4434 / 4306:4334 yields 1.17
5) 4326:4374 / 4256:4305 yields 1.21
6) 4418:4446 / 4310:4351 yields 1.18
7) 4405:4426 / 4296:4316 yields 1.44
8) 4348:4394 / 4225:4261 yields 1.16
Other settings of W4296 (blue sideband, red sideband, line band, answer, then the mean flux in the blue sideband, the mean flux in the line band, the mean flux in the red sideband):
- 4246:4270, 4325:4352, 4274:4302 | 0.14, 12.1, 10.8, 12.7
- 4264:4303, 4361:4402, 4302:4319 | 0.11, 11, 10.5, 13.4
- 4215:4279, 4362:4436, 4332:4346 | 0.05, 11.6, 12.2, 13.6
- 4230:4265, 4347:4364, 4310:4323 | 0.05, 12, 12.6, 13.9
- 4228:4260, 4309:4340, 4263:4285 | 0.02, 11.7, 11.8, 12.4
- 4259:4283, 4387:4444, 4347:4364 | -0.07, 11.8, 13.9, 13.9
